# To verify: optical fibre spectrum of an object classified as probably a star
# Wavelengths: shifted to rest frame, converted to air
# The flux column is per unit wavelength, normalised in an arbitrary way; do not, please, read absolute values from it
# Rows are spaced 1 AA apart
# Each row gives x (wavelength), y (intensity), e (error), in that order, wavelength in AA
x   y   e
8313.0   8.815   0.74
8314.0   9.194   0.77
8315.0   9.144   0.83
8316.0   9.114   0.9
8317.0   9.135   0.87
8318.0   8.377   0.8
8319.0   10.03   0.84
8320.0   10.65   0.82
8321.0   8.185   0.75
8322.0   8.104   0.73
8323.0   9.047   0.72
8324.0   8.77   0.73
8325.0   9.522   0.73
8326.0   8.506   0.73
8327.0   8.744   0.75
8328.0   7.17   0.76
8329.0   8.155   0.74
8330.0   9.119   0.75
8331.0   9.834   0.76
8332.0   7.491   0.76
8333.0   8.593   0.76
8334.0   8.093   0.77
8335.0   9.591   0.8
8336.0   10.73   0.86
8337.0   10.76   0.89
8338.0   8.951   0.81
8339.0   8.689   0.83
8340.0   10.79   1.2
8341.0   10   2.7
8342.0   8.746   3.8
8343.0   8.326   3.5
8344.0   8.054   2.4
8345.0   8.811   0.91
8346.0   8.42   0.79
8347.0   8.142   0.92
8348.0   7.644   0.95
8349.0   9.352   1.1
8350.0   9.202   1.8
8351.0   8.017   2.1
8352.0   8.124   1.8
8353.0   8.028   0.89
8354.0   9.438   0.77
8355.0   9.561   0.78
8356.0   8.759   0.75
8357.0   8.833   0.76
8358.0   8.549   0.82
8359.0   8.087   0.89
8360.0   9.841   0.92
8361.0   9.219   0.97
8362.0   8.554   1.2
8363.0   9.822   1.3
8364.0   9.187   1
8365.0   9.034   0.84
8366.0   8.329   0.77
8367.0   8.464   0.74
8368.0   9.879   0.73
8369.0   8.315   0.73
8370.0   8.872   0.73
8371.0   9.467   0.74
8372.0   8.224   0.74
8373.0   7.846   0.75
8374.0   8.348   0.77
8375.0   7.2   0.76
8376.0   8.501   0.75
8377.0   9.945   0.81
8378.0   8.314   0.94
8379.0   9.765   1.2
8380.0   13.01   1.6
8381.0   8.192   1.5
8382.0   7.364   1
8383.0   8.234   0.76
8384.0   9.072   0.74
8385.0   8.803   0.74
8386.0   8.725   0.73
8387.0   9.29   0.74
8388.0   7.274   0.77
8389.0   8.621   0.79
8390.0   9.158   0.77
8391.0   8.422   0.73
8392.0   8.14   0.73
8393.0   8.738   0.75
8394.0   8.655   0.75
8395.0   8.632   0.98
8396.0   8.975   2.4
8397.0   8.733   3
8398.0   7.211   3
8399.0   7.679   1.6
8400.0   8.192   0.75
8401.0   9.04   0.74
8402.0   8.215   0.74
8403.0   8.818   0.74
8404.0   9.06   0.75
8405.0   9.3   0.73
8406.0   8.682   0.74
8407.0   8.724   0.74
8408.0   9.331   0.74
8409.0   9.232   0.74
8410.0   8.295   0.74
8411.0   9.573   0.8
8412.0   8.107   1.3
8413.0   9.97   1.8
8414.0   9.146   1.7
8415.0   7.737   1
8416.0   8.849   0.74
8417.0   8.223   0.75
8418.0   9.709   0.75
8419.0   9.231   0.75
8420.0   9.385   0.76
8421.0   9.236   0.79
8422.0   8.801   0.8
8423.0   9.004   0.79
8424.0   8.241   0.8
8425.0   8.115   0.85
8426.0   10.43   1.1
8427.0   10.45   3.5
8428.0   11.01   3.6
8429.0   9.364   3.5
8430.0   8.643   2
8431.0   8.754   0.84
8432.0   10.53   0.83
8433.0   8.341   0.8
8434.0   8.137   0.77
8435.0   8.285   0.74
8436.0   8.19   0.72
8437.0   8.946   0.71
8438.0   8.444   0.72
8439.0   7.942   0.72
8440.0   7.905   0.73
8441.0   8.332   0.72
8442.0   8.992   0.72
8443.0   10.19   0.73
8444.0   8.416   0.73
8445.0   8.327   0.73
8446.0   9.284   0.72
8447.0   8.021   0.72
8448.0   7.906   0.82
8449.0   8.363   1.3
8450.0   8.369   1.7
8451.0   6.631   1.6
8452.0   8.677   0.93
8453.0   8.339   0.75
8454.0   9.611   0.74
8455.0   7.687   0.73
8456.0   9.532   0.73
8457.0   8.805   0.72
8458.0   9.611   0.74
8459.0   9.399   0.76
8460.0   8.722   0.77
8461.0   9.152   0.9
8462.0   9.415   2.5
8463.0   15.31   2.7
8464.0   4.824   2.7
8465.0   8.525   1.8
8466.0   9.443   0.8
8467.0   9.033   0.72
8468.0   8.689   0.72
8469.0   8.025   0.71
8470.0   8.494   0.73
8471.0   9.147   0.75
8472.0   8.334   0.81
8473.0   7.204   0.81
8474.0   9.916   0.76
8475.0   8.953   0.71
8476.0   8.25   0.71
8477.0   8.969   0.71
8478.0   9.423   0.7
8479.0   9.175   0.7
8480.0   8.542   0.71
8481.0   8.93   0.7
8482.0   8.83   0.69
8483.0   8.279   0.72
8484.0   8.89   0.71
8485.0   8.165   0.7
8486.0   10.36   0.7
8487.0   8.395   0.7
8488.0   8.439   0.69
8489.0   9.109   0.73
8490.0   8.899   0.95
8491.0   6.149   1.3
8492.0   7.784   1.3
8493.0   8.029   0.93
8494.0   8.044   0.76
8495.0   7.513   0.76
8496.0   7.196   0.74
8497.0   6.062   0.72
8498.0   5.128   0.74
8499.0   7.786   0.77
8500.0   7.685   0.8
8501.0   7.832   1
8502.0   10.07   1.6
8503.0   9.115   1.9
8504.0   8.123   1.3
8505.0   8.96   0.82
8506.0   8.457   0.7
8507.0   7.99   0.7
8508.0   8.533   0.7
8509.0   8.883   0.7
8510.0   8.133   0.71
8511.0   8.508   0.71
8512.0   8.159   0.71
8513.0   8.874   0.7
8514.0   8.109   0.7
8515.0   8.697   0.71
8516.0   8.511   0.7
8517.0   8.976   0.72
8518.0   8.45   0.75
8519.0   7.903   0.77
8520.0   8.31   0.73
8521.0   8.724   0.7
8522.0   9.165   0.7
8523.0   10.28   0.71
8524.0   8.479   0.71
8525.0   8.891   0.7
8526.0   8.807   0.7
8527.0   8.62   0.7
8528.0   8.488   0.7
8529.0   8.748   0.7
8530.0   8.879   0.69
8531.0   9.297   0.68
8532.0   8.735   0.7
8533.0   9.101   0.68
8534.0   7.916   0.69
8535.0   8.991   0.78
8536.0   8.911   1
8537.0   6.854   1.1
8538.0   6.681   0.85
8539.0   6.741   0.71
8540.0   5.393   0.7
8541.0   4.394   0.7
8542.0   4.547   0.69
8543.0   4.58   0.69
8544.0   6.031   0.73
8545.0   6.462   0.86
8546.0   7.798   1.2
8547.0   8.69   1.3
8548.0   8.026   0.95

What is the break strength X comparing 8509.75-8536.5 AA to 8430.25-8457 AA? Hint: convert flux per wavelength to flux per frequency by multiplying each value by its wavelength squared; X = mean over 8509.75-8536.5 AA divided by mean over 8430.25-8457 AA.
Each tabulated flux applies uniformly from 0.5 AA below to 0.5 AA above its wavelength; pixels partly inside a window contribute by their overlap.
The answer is 1.04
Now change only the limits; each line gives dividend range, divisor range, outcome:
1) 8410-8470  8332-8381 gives 1.01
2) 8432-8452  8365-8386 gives 0.97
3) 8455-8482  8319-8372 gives 1.04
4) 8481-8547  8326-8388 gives 0.94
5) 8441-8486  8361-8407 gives 1.03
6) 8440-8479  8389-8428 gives 1.01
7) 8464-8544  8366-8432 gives 0.95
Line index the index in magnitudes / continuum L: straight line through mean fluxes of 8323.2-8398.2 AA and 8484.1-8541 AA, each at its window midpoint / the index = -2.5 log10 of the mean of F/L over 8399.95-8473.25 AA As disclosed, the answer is -0.04 mag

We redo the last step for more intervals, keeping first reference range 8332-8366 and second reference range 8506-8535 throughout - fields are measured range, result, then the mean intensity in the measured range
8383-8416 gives 0.023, 8.67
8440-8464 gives -0.016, 8.89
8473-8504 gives 0.051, 8.31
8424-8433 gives -0.084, 9.51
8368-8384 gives 0.009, 8.82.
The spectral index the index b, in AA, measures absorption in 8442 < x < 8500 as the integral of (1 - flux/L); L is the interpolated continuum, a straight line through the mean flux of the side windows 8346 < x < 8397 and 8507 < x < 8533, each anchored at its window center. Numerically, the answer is 1.1 AA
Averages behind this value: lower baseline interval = 8.76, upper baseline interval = 8.68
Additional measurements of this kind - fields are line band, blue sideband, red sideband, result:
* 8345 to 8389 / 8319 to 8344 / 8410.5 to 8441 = 1.09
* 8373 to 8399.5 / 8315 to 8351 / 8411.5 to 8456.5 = 0.66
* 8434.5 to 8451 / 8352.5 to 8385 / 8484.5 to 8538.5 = 0.32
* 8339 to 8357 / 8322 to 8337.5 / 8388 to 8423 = 0.17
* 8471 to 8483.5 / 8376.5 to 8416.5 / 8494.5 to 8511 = -0.88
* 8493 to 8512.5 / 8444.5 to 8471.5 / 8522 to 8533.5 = 1.94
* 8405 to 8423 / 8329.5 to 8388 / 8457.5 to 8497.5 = -0.39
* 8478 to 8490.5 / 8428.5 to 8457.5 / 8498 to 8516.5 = -0.60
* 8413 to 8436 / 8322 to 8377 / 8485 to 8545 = -1.67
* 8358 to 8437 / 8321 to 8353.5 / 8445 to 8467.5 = -0.34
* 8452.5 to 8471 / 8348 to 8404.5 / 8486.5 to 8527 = -1.32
